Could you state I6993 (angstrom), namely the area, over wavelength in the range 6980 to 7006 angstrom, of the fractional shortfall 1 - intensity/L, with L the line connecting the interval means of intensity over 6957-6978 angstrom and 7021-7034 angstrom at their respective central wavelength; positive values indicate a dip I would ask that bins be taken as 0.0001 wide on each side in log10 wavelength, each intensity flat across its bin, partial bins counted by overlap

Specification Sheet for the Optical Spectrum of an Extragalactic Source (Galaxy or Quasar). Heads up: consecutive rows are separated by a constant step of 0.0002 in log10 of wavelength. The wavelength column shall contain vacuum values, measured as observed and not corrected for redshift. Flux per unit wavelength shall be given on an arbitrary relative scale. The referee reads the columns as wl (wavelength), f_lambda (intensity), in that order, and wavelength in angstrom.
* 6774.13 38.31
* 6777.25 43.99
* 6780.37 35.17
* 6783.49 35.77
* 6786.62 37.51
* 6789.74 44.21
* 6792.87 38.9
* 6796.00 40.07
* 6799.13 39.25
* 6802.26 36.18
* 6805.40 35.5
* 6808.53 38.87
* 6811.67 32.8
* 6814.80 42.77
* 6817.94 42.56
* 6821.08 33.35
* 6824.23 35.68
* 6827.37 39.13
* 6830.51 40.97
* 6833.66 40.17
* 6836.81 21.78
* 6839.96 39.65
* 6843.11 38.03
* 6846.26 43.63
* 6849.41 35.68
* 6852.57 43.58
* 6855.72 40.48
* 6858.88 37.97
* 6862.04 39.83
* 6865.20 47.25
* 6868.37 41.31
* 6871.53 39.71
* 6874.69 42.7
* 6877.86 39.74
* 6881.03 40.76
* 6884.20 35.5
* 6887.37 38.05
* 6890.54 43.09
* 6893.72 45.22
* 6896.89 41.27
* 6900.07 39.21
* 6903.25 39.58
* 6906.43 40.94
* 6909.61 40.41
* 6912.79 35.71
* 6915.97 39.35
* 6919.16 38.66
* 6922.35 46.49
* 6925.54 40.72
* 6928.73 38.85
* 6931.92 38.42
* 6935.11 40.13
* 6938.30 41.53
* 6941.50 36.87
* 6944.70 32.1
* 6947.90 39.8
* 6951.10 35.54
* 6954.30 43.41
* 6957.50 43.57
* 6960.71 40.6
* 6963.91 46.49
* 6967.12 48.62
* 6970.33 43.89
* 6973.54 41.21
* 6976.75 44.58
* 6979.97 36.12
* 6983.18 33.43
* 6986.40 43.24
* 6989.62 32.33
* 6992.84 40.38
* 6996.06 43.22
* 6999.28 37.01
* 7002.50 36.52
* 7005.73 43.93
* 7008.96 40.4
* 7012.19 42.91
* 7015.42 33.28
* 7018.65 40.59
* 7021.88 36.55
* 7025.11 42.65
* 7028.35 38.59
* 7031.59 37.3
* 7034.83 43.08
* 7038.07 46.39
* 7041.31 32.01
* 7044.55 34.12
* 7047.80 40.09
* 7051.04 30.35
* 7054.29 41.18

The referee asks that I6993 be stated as 2.27 angstrom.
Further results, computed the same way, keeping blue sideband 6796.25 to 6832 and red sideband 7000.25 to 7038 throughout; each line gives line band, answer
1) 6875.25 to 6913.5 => -1.39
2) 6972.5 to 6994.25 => 0.47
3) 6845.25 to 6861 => -0.73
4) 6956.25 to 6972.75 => -2.15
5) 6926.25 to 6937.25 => -0.09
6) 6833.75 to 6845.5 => 1.06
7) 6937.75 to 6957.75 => 0.34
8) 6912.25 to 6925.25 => -0.51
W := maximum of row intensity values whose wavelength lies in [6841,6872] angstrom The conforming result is 47.25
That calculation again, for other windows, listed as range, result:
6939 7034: 48.62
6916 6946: 46.49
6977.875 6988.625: 43.24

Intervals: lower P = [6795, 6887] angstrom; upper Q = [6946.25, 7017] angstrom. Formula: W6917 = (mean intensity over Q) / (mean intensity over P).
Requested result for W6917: 1.04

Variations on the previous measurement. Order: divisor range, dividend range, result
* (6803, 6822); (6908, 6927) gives 1.07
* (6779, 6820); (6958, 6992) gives 1.07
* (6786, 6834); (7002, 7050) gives 1.01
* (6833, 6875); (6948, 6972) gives 1.09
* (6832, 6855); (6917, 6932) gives 1.08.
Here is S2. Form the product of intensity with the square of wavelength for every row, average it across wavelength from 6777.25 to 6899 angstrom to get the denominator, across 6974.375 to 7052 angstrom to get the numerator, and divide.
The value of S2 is 1.0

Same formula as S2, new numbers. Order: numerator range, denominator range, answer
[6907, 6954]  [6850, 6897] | 0.97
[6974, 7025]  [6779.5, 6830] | 1.09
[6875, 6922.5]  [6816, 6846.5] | 1.10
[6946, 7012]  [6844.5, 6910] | 1.03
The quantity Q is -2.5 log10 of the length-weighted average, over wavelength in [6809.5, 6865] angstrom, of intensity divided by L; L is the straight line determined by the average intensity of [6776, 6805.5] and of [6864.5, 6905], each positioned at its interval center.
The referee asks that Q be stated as 0.040 mag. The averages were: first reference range 38.8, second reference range 40.9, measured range 38.4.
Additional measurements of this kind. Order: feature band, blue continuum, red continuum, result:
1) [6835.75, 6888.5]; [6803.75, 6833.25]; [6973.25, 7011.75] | -0.027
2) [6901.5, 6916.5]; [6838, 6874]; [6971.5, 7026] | 0.024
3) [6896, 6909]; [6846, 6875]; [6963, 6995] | 0.022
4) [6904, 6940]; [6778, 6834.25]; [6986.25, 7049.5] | -0.037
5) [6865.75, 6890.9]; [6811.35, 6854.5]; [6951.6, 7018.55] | -0.040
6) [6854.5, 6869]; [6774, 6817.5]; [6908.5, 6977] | -0.048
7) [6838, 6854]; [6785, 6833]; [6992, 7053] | -0.029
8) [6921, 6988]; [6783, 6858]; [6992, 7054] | -0.055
